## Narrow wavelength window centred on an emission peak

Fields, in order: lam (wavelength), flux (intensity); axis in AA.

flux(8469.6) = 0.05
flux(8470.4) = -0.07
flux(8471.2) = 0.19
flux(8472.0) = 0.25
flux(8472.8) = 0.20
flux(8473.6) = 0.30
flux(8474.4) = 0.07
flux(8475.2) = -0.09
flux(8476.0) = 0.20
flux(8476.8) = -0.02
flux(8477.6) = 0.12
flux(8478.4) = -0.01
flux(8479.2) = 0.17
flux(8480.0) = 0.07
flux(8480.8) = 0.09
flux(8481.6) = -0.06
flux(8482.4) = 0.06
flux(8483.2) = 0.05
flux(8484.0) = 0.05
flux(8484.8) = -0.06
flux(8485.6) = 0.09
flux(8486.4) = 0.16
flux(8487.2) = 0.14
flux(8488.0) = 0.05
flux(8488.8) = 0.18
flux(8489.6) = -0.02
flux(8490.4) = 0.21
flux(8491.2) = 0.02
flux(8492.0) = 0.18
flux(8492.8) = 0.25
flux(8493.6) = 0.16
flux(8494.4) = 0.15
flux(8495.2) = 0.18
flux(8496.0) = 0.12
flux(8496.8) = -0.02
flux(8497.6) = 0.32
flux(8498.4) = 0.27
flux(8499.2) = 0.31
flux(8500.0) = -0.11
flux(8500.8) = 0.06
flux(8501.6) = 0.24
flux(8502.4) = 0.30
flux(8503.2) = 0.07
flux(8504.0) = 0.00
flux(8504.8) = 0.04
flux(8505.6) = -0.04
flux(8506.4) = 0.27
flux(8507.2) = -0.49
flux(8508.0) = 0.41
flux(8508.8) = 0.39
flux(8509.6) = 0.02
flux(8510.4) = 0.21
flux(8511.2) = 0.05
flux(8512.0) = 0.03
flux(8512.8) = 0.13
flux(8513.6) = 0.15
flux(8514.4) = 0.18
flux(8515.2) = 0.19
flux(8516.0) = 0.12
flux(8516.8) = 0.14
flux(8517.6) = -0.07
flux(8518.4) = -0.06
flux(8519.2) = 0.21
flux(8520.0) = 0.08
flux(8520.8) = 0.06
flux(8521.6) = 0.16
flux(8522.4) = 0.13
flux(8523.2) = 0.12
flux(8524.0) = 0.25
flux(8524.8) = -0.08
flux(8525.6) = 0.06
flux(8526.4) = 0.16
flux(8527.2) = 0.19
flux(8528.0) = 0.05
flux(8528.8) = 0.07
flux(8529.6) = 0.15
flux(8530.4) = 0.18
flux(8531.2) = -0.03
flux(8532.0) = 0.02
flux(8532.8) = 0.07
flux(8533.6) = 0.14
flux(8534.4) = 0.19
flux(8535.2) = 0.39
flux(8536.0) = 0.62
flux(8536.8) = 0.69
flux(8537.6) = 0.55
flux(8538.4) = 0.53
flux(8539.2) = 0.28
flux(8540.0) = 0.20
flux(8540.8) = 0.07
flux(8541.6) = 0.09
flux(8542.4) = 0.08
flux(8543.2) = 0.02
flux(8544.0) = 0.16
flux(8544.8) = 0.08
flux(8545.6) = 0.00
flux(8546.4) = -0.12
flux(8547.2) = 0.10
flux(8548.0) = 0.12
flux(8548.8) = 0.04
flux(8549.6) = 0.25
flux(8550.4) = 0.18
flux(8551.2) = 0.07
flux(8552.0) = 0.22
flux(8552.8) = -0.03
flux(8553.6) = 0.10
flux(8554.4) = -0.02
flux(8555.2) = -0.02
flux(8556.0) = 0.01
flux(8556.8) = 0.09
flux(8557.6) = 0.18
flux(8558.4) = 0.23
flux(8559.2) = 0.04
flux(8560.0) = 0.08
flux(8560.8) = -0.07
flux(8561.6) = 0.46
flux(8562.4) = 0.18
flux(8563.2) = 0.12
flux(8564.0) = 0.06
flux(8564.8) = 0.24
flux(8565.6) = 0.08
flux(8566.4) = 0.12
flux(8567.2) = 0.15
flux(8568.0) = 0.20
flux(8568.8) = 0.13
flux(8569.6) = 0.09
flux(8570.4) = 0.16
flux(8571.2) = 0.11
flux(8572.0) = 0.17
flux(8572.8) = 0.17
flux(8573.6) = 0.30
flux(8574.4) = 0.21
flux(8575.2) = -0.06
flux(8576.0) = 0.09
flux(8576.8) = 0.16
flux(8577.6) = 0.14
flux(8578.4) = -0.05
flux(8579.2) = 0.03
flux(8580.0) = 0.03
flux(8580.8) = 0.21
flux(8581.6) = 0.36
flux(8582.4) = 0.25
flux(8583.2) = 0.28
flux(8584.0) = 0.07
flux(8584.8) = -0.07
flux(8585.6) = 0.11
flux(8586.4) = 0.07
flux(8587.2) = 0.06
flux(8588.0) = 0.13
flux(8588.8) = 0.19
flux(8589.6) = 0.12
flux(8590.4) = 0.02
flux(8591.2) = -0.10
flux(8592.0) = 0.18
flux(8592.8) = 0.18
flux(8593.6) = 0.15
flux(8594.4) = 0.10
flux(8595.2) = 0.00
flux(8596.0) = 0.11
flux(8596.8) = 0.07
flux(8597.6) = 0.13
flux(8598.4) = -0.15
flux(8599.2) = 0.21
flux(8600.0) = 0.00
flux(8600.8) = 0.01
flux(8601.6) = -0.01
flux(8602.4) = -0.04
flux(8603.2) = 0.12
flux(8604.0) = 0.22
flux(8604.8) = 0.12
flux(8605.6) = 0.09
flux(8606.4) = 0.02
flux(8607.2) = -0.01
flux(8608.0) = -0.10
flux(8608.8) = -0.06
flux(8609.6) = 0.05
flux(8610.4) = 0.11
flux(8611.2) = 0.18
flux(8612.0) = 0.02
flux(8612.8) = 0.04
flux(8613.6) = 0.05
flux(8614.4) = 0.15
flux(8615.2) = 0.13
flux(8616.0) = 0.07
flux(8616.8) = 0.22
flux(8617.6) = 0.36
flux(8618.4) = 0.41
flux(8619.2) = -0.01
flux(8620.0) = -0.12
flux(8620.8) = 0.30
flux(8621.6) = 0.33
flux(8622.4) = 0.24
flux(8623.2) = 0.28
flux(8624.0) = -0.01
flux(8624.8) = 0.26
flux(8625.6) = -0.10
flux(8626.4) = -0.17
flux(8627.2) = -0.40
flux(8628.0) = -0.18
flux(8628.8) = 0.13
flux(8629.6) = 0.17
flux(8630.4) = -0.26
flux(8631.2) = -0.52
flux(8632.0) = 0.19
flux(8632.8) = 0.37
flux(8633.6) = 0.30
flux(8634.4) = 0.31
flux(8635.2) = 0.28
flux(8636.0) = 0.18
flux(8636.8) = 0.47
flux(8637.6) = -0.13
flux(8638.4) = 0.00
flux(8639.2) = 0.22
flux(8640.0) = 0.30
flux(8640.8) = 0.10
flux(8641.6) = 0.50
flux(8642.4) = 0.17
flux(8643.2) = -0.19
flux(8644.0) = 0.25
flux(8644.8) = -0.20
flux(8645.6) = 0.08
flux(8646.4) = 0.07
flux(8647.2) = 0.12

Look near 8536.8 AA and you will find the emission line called H-gamma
